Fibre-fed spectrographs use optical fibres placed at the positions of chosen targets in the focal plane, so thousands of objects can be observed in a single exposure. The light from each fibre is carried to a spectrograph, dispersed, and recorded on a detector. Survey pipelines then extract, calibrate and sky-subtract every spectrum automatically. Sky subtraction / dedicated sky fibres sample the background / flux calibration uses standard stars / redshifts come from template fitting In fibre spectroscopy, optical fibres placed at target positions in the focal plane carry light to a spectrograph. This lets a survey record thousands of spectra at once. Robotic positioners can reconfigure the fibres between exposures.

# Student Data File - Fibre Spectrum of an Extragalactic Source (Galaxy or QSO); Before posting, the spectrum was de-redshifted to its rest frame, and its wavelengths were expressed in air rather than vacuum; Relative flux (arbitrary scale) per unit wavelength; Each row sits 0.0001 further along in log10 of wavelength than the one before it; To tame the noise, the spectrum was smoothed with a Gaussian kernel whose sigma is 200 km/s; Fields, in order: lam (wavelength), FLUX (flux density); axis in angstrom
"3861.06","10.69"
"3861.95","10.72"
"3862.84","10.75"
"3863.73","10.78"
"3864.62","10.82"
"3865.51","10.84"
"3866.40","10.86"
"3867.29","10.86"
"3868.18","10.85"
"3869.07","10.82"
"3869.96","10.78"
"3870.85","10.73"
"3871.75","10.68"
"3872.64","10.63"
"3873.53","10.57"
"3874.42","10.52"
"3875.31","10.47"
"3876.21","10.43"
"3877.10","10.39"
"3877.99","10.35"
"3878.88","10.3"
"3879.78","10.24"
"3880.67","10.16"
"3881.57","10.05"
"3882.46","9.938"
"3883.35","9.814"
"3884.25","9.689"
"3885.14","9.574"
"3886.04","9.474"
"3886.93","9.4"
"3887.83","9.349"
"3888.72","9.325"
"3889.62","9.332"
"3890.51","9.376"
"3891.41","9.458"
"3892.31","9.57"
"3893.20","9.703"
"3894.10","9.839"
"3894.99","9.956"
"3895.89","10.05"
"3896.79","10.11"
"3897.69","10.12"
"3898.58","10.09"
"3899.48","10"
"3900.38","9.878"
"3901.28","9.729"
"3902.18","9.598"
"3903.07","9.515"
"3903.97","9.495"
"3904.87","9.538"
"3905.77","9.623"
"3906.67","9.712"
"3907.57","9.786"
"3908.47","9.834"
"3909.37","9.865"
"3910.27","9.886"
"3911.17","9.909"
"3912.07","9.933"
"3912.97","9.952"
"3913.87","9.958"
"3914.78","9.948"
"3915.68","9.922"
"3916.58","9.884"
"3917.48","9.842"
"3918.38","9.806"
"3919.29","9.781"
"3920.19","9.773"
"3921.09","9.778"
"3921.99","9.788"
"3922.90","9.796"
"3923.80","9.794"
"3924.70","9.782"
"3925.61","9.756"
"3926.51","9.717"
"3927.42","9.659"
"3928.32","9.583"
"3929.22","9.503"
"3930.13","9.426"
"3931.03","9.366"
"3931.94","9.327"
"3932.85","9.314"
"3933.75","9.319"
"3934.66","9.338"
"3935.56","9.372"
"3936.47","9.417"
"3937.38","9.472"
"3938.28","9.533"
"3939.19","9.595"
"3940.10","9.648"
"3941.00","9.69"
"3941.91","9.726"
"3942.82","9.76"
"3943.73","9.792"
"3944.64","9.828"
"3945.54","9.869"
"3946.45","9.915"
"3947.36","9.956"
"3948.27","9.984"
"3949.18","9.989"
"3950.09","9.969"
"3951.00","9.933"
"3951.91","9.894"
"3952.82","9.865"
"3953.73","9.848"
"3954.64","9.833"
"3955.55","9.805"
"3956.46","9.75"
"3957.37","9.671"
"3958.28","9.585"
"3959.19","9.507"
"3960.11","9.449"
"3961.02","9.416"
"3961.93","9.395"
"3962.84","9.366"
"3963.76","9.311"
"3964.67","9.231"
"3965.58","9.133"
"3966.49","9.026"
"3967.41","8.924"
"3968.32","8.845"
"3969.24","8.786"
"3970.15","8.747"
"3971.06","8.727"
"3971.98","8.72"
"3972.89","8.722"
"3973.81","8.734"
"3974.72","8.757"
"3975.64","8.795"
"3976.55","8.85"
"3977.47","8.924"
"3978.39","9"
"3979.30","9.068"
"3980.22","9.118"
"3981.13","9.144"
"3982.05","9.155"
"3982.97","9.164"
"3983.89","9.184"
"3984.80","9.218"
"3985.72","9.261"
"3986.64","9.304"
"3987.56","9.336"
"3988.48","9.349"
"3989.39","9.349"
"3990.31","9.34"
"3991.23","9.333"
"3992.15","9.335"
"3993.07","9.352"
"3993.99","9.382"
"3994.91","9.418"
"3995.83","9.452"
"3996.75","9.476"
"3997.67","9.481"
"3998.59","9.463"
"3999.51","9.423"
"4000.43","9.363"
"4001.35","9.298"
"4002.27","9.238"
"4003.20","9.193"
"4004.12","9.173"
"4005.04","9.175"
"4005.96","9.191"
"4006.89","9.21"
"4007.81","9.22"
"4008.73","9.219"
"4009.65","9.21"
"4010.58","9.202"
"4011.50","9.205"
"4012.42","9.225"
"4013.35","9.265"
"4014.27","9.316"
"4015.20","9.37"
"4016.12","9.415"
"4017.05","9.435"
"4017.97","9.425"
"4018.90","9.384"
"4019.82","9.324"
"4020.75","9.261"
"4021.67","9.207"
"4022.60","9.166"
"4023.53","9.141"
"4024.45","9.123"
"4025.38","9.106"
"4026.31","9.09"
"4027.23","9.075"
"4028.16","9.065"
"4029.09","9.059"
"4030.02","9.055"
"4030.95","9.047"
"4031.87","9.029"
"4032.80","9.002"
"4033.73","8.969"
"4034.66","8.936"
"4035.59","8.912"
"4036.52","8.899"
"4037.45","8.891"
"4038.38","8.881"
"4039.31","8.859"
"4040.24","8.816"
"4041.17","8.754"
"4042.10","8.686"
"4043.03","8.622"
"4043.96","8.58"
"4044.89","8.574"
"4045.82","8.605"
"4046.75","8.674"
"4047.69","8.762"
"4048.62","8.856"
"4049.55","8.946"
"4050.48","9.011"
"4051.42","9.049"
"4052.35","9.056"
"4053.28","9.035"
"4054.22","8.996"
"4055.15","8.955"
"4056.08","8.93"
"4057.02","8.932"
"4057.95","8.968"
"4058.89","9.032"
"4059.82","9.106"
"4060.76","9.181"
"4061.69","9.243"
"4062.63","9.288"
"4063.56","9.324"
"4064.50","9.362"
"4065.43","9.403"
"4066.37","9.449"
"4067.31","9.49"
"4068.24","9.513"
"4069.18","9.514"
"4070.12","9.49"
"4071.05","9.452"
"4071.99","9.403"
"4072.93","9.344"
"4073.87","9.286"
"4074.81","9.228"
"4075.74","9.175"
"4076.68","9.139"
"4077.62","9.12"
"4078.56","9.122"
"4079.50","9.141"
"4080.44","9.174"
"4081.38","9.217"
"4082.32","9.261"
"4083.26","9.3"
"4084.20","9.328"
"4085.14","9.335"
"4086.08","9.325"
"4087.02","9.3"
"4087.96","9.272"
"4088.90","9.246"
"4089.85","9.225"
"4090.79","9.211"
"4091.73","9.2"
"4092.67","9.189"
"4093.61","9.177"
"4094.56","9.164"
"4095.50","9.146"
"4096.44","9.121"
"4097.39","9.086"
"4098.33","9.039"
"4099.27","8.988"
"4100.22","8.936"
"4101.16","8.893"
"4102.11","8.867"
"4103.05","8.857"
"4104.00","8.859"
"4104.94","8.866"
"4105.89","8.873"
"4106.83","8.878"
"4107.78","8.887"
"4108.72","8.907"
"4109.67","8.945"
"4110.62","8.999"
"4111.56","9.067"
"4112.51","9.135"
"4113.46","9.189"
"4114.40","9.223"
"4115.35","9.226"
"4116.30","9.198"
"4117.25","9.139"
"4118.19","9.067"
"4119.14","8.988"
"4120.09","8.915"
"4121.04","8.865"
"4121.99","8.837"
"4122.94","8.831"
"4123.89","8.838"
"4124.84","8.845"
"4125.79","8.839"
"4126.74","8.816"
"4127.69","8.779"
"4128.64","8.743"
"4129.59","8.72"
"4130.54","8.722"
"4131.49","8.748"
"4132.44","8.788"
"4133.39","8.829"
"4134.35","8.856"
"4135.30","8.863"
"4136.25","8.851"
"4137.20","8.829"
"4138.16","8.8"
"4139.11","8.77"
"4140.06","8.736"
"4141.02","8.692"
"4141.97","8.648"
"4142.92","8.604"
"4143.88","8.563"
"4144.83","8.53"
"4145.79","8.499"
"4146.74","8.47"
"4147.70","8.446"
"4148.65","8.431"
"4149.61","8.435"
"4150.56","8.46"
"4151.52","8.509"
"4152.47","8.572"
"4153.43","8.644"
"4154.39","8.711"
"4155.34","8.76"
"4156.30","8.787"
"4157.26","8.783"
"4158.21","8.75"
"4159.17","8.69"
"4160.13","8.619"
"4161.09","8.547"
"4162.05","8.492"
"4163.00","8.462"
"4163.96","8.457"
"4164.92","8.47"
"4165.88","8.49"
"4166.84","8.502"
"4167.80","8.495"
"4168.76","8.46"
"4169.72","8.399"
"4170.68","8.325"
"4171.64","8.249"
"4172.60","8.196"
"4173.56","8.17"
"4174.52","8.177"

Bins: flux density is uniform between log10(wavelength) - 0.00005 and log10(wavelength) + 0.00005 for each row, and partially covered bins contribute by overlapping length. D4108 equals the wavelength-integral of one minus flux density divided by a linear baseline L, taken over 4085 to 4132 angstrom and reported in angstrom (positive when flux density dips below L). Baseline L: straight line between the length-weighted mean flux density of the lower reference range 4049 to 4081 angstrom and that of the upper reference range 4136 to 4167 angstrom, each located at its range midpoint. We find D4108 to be -0.6 angstrom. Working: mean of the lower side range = 9.2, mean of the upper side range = 8.61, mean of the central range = 9.01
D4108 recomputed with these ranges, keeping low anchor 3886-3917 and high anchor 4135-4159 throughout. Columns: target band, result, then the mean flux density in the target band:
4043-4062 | 0.3 angstrom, 8.92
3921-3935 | 0.1 angstrom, 9.57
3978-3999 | 0.2 angstrom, 9.29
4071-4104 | -1.0 angstrom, 9.17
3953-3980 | 0.8 angstrom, 9.18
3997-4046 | 0.5 angstrom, 9.11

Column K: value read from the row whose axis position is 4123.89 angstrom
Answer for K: 8.838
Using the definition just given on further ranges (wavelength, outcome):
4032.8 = 9.002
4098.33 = 9.039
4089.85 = 9.225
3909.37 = 9.865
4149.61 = 8.435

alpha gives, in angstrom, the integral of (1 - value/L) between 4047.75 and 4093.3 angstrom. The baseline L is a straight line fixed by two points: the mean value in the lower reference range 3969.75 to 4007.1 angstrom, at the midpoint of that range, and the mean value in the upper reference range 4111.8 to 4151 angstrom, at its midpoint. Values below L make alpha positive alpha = -1.3 angstrom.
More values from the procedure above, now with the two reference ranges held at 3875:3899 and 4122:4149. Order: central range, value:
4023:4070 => 0.6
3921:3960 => -0.2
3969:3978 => 0.7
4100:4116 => -0.2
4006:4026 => 0.0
